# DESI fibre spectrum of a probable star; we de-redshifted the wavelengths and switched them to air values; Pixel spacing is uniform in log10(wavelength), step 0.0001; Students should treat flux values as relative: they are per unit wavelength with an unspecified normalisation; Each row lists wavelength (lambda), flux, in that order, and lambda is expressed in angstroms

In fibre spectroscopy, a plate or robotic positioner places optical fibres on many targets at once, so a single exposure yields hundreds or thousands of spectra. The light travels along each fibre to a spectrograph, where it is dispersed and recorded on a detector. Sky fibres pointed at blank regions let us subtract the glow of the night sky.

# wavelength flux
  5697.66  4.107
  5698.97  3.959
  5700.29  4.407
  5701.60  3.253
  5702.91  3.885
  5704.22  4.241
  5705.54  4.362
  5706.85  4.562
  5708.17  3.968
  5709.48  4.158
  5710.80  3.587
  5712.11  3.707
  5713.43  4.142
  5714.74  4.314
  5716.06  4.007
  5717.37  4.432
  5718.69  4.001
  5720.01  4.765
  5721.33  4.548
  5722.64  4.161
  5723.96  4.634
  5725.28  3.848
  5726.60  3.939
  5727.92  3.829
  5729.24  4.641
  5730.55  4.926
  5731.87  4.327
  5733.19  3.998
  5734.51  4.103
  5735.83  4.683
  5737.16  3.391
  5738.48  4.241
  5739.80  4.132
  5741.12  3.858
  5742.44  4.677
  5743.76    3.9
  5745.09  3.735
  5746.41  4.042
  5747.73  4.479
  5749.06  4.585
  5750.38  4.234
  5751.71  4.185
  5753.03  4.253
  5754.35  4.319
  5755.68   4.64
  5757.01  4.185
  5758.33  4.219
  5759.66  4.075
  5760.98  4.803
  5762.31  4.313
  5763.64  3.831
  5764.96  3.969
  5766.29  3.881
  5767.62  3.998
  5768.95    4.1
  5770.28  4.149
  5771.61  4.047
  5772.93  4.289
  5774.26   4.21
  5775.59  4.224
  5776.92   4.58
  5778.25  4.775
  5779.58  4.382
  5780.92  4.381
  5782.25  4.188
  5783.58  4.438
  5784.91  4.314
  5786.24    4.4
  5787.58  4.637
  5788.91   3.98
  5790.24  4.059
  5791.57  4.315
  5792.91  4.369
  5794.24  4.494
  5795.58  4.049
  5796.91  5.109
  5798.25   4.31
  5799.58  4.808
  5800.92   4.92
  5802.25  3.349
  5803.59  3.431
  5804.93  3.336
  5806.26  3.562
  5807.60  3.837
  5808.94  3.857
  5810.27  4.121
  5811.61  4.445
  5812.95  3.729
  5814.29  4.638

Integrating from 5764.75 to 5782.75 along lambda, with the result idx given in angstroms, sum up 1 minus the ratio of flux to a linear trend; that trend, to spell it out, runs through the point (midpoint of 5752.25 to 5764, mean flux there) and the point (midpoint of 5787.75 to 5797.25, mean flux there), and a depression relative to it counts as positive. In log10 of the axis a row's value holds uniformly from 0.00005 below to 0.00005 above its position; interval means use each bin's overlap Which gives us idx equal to 0.3 angstroms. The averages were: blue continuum 4.3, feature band 4.23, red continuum 4.33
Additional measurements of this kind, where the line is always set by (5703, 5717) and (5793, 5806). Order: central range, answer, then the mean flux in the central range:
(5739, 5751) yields -0.1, 4.18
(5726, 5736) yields -0.4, 4.29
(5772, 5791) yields -0.8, 4.34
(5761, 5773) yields 0.2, 4.09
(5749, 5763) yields -0.6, 4.34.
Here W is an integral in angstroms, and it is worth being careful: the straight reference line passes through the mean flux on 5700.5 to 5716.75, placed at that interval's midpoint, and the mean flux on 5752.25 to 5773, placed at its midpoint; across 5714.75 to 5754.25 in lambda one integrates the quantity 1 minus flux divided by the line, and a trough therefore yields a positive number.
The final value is -1.2 angstroms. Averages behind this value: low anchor 4.03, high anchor 4.19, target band 4.23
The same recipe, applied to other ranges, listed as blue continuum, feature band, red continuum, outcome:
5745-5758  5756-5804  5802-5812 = -3.3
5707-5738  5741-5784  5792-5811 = -1.0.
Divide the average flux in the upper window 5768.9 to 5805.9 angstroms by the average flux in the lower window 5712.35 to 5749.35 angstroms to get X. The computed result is 1.0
